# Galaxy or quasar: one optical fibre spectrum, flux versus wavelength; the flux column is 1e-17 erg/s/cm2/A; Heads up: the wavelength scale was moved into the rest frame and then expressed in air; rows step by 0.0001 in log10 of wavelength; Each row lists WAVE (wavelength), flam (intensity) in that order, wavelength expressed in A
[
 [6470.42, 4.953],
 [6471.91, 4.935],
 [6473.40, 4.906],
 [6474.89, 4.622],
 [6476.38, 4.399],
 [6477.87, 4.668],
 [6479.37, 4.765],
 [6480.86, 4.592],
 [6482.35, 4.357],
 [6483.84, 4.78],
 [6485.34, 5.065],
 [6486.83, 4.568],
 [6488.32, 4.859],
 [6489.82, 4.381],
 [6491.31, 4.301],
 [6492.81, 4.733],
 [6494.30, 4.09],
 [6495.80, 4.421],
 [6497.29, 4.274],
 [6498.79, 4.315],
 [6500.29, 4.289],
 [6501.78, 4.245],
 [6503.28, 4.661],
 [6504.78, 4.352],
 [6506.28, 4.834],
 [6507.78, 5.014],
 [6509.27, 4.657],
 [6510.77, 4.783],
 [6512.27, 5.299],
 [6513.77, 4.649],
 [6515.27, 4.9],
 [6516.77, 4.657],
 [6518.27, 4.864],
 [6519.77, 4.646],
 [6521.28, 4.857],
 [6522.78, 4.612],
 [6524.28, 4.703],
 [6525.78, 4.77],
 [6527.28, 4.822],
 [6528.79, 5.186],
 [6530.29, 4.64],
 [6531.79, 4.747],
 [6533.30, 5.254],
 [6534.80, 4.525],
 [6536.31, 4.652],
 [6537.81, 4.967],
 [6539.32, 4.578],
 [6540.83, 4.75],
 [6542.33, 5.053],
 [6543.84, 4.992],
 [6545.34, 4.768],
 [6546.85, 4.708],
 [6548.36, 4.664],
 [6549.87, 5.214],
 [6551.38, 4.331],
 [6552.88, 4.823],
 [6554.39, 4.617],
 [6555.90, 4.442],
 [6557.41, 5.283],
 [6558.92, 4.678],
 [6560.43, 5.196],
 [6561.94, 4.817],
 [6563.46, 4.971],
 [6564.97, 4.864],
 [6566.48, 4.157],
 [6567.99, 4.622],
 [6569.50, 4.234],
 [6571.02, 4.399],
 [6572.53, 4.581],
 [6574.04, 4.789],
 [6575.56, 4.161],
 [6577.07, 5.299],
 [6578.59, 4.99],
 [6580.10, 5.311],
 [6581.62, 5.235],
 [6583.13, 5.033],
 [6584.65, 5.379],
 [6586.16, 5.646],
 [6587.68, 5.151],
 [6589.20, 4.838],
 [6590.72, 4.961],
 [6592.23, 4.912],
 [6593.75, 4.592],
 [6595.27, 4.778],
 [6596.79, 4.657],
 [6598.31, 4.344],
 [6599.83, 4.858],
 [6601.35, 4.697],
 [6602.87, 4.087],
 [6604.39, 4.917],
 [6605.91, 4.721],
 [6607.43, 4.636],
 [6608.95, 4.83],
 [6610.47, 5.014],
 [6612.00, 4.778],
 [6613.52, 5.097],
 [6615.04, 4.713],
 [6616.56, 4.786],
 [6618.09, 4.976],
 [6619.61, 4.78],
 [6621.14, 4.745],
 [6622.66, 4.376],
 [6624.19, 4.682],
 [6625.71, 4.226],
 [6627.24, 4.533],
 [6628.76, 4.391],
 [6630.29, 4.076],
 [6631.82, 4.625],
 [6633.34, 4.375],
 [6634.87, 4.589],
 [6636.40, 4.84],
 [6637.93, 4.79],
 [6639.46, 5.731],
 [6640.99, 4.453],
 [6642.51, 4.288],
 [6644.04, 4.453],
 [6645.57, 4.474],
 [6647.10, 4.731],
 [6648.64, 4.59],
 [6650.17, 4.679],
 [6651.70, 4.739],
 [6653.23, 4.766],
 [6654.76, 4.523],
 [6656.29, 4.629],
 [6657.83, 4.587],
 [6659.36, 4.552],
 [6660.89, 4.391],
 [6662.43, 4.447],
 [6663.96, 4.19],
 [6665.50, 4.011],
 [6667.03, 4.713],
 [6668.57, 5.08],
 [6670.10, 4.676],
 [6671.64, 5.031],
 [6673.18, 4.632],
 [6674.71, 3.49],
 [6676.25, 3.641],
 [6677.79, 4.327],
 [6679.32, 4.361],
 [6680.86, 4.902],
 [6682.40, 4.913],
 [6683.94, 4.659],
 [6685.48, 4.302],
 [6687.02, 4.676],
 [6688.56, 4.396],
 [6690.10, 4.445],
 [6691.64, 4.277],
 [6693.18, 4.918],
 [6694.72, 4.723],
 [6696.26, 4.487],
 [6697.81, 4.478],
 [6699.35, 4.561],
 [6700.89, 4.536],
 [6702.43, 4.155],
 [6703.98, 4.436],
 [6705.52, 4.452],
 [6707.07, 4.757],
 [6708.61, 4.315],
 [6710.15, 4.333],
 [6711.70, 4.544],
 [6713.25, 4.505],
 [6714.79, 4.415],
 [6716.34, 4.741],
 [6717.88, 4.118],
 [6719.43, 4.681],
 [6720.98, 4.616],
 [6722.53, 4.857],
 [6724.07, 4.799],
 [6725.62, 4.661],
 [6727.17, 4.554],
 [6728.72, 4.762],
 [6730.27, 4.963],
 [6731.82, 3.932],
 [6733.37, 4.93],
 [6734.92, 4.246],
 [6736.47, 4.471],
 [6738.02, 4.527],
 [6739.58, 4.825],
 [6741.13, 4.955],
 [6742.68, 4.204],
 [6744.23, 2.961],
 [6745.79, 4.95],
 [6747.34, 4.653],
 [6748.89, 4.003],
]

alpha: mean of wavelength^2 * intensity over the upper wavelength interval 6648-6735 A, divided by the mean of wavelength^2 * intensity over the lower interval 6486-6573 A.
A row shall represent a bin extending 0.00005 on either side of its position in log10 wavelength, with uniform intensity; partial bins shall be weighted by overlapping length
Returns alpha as 1.01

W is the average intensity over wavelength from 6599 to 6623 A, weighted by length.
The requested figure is 4.76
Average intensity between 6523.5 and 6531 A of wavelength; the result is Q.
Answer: 4.83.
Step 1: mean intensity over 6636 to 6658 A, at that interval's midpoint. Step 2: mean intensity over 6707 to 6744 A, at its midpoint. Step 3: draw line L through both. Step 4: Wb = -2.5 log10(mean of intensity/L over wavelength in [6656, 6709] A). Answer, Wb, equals 0.03 mag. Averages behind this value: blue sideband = 4.68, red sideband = 4.54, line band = 4.49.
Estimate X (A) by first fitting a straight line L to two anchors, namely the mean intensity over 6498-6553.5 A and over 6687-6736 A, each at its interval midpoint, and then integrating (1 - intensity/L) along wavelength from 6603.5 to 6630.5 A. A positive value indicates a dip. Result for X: -0.3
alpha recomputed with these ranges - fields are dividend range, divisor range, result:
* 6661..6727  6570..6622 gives 0.96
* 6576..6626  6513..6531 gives 1.04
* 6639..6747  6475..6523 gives 1.04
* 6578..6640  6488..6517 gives 1.08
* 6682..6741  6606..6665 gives 1.01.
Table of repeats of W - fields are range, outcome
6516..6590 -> 4.83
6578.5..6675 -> 4.7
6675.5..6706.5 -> 4.48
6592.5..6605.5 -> 4.63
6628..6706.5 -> 4.53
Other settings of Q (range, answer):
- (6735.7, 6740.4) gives 4.61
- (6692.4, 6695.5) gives 4.82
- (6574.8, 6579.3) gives 4.81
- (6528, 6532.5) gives 4.86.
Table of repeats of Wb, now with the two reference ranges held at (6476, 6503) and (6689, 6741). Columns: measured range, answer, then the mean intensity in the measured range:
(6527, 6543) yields -0.07 mag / 4.83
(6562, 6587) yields -0.08 mag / 4.85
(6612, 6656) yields -0.03 mag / 4.65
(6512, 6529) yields -0.07 mag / 4.8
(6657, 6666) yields 0.04 mag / 4.37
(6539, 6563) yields -0.07 mag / 4.81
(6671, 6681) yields 0.06 mag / 4.3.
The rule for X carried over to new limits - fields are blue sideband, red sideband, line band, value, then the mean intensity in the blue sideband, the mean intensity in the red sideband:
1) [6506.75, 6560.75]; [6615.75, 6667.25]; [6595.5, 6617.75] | -0.4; 4.81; 4.58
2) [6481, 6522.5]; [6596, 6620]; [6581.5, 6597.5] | -1.0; 4.62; 4.74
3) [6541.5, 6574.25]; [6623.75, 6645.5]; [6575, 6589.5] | -1.4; 4.74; 4.57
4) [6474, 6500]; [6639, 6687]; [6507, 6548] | -2.5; 4.54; 4.54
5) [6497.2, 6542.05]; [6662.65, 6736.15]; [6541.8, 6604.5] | -2.0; 4.73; 4.51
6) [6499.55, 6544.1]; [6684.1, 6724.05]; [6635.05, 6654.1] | -0.5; 4.76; 4.52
